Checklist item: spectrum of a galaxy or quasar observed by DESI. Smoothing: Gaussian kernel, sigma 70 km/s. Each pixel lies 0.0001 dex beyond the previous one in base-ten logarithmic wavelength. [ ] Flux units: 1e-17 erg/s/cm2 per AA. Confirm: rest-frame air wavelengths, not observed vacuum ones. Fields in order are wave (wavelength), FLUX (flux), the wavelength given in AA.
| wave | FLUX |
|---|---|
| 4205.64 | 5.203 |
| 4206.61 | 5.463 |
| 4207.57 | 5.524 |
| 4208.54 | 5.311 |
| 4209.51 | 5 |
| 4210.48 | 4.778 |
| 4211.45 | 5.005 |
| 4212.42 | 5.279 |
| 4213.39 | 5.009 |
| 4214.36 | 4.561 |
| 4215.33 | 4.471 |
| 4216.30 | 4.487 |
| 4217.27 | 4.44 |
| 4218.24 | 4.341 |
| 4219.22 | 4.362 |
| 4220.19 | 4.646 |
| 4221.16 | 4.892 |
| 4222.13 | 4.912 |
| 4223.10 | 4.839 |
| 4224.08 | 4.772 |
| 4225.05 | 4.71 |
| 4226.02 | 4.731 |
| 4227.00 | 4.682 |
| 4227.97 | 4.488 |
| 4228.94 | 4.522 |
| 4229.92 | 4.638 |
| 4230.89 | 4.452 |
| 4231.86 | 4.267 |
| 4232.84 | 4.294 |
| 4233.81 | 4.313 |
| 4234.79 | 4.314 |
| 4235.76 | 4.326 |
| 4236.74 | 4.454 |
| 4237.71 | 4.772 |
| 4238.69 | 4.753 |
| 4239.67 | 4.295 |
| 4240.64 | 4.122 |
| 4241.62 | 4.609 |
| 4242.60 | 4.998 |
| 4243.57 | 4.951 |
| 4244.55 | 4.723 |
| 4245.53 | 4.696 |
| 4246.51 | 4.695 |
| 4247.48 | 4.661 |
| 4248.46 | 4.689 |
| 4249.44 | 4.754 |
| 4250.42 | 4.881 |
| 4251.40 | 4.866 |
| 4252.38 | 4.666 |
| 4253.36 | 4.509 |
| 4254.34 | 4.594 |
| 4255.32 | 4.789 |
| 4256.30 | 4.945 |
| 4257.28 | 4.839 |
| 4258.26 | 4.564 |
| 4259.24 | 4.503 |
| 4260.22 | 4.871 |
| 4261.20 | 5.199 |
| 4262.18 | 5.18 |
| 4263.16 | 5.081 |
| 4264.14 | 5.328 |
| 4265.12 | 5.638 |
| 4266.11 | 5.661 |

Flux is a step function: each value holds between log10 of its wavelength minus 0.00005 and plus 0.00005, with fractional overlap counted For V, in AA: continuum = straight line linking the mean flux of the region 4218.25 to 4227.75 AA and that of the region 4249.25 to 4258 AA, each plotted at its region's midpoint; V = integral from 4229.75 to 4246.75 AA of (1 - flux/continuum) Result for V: 0.7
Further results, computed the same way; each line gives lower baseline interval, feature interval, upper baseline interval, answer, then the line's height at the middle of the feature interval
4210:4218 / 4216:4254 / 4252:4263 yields 1.3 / 4.77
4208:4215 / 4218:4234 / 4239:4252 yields 0.9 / 4.86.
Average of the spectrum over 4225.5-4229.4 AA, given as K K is 4.61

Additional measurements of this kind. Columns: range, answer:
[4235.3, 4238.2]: 4.52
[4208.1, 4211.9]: 5.02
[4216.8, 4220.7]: 4.45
